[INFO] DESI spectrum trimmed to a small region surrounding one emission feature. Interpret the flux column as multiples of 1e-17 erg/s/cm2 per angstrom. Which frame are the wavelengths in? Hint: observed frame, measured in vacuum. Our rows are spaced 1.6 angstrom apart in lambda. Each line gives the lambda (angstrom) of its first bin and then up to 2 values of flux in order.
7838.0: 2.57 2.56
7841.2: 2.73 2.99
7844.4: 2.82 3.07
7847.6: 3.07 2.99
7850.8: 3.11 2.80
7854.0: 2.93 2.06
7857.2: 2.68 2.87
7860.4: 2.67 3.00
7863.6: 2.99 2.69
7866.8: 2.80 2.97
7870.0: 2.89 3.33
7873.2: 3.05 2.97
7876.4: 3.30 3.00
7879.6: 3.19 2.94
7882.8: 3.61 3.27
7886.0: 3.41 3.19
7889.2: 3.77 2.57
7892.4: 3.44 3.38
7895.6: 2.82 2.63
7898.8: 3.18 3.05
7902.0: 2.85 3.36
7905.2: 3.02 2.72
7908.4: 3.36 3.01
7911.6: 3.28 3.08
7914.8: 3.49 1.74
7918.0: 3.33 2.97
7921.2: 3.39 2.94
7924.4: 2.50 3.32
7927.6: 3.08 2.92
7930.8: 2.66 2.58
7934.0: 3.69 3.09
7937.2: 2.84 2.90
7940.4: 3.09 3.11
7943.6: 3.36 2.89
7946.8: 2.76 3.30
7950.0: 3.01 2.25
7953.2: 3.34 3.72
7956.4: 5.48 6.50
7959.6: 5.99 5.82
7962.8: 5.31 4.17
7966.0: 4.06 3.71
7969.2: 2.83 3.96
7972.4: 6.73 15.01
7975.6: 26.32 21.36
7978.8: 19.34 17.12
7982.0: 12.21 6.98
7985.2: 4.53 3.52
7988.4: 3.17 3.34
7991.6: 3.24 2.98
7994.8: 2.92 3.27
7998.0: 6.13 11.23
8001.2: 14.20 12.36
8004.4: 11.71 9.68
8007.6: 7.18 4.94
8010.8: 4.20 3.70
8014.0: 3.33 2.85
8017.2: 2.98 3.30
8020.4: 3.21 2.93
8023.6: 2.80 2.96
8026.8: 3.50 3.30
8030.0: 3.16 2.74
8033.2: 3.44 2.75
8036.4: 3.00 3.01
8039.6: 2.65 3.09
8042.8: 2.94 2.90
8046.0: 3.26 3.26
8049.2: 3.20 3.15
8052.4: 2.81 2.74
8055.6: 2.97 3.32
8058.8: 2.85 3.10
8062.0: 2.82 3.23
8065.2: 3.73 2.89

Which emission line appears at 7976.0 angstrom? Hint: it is H-alpha 6563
